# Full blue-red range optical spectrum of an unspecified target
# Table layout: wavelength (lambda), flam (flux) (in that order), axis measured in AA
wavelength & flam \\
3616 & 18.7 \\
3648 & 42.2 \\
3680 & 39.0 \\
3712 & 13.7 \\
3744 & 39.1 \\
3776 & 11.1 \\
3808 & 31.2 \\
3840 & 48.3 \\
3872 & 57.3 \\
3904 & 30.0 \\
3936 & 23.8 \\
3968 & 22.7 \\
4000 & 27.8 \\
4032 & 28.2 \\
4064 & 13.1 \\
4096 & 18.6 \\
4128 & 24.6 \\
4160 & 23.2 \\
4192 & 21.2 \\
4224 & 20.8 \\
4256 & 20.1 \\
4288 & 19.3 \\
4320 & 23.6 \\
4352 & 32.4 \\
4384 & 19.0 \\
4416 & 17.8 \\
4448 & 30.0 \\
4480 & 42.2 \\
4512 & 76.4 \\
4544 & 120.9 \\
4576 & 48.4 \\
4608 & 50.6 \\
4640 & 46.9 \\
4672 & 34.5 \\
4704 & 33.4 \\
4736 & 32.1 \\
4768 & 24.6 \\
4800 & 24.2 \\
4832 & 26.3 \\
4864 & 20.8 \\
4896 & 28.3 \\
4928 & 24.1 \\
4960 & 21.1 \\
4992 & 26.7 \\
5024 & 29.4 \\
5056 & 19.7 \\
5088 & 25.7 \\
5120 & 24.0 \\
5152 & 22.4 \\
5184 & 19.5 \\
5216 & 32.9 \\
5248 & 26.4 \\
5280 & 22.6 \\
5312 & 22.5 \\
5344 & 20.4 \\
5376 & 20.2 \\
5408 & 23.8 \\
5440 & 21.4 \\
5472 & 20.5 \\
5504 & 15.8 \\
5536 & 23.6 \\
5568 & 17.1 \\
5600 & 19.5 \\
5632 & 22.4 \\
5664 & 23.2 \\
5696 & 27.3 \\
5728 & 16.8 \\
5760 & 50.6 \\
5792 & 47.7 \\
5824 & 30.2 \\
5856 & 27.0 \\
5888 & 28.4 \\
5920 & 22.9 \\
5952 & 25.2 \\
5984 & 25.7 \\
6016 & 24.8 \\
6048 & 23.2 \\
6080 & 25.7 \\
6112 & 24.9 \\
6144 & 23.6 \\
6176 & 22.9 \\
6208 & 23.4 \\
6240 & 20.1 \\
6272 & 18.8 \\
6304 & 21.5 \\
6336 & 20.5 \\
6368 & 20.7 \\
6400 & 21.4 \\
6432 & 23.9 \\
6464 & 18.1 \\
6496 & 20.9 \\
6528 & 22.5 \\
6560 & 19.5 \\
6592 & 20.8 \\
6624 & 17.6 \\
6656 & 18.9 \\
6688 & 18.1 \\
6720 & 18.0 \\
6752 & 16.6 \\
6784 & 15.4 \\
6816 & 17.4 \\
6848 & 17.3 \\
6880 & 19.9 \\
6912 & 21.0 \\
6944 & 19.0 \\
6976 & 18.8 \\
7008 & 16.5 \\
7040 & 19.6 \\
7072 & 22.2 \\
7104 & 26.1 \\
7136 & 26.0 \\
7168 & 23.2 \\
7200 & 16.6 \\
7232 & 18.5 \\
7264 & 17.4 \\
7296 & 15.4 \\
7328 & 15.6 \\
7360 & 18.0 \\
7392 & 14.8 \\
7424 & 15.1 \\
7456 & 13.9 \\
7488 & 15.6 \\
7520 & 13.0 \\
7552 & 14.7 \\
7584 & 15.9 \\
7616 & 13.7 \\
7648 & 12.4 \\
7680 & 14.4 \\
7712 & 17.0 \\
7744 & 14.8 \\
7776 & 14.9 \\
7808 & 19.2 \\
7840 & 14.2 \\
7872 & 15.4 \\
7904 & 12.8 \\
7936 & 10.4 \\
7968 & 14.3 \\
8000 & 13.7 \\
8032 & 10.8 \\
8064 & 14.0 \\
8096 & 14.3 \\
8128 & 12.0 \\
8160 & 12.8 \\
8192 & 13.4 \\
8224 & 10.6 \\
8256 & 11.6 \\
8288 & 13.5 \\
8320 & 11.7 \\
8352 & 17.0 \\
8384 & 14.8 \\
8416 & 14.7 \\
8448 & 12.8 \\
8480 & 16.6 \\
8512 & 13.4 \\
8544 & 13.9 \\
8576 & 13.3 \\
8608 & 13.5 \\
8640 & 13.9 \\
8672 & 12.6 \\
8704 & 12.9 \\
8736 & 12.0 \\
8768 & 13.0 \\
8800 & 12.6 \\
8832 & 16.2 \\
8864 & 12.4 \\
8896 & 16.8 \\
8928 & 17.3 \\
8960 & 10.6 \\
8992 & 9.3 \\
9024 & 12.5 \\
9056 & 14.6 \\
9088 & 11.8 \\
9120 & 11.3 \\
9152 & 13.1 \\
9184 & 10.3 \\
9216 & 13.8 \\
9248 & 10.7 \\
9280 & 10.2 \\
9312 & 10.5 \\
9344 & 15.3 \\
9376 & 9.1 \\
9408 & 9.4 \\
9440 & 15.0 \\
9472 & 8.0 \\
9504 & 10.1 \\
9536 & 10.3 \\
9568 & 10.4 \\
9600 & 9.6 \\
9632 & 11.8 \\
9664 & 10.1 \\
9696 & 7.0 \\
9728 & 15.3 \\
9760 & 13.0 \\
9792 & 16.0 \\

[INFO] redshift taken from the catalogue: 2.727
